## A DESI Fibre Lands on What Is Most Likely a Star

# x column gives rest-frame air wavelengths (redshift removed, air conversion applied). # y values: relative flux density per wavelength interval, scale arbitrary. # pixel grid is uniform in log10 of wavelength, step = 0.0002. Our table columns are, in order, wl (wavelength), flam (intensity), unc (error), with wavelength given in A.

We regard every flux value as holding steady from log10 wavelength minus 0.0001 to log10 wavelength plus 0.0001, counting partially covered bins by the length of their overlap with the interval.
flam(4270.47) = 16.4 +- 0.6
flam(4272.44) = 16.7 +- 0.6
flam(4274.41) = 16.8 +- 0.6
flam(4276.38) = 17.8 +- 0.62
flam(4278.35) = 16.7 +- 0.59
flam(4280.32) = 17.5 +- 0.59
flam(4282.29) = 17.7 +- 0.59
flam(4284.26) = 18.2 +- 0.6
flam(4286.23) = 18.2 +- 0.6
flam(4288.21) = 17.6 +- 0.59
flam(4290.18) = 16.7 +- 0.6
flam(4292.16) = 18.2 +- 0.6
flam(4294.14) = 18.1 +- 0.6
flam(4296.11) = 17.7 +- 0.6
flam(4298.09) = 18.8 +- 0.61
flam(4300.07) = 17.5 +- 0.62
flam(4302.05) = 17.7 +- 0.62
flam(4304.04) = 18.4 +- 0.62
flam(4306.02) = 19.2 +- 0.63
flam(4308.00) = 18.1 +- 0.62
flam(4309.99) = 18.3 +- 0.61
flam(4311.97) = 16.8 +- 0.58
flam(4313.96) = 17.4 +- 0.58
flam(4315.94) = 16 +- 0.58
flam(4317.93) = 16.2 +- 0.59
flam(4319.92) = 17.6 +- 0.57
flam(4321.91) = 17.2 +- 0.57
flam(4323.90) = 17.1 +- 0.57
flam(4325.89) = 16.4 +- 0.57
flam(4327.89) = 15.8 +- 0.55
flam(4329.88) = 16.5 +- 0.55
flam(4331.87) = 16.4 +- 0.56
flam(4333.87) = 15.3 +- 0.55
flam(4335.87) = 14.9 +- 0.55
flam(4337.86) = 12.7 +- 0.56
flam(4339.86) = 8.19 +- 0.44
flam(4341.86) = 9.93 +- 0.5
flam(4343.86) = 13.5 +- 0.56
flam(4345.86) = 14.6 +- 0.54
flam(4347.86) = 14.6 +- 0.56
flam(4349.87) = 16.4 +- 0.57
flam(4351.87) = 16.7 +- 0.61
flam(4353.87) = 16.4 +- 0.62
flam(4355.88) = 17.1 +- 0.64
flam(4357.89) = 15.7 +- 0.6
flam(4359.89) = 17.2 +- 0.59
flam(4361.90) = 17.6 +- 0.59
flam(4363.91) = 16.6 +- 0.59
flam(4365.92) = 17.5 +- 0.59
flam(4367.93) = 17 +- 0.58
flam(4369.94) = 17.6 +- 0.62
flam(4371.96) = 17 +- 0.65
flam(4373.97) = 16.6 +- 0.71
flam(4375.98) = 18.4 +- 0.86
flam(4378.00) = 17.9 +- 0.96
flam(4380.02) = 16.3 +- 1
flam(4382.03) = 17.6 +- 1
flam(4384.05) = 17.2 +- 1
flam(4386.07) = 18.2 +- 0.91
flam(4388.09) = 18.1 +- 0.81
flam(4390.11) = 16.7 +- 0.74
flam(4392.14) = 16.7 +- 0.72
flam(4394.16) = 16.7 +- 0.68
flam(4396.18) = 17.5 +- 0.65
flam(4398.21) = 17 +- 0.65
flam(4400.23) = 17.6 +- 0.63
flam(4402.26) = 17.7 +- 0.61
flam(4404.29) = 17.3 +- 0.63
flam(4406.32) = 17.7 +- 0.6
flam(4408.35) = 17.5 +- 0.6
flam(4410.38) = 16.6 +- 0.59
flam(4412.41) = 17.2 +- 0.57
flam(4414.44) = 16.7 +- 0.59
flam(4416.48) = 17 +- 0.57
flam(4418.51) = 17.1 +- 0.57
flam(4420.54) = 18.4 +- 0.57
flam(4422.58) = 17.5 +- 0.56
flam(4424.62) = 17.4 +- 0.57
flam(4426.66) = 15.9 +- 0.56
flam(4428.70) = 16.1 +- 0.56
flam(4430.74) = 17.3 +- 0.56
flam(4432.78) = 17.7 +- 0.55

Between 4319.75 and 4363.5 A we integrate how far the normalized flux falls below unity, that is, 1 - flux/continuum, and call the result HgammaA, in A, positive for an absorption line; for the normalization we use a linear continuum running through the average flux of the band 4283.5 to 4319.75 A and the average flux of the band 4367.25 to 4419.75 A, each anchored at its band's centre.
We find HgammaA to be 5.5 A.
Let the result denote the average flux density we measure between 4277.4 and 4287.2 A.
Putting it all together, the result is 17.7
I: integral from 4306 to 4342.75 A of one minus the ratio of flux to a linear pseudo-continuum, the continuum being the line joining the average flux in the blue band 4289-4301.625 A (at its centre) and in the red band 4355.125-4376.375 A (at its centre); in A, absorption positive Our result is 3.8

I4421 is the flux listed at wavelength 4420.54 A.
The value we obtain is 18.4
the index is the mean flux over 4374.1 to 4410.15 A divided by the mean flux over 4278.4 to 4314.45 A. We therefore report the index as 0.97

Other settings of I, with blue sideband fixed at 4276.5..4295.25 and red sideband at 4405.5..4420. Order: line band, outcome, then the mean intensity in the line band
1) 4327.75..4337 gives 0.9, 15.7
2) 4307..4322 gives 0.3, 17.2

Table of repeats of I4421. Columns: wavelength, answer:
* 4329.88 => 16.5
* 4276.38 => 17.8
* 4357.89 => 15.7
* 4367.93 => 17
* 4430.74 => 17.3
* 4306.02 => 19.2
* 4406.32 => 17.7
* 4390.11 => 16.7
